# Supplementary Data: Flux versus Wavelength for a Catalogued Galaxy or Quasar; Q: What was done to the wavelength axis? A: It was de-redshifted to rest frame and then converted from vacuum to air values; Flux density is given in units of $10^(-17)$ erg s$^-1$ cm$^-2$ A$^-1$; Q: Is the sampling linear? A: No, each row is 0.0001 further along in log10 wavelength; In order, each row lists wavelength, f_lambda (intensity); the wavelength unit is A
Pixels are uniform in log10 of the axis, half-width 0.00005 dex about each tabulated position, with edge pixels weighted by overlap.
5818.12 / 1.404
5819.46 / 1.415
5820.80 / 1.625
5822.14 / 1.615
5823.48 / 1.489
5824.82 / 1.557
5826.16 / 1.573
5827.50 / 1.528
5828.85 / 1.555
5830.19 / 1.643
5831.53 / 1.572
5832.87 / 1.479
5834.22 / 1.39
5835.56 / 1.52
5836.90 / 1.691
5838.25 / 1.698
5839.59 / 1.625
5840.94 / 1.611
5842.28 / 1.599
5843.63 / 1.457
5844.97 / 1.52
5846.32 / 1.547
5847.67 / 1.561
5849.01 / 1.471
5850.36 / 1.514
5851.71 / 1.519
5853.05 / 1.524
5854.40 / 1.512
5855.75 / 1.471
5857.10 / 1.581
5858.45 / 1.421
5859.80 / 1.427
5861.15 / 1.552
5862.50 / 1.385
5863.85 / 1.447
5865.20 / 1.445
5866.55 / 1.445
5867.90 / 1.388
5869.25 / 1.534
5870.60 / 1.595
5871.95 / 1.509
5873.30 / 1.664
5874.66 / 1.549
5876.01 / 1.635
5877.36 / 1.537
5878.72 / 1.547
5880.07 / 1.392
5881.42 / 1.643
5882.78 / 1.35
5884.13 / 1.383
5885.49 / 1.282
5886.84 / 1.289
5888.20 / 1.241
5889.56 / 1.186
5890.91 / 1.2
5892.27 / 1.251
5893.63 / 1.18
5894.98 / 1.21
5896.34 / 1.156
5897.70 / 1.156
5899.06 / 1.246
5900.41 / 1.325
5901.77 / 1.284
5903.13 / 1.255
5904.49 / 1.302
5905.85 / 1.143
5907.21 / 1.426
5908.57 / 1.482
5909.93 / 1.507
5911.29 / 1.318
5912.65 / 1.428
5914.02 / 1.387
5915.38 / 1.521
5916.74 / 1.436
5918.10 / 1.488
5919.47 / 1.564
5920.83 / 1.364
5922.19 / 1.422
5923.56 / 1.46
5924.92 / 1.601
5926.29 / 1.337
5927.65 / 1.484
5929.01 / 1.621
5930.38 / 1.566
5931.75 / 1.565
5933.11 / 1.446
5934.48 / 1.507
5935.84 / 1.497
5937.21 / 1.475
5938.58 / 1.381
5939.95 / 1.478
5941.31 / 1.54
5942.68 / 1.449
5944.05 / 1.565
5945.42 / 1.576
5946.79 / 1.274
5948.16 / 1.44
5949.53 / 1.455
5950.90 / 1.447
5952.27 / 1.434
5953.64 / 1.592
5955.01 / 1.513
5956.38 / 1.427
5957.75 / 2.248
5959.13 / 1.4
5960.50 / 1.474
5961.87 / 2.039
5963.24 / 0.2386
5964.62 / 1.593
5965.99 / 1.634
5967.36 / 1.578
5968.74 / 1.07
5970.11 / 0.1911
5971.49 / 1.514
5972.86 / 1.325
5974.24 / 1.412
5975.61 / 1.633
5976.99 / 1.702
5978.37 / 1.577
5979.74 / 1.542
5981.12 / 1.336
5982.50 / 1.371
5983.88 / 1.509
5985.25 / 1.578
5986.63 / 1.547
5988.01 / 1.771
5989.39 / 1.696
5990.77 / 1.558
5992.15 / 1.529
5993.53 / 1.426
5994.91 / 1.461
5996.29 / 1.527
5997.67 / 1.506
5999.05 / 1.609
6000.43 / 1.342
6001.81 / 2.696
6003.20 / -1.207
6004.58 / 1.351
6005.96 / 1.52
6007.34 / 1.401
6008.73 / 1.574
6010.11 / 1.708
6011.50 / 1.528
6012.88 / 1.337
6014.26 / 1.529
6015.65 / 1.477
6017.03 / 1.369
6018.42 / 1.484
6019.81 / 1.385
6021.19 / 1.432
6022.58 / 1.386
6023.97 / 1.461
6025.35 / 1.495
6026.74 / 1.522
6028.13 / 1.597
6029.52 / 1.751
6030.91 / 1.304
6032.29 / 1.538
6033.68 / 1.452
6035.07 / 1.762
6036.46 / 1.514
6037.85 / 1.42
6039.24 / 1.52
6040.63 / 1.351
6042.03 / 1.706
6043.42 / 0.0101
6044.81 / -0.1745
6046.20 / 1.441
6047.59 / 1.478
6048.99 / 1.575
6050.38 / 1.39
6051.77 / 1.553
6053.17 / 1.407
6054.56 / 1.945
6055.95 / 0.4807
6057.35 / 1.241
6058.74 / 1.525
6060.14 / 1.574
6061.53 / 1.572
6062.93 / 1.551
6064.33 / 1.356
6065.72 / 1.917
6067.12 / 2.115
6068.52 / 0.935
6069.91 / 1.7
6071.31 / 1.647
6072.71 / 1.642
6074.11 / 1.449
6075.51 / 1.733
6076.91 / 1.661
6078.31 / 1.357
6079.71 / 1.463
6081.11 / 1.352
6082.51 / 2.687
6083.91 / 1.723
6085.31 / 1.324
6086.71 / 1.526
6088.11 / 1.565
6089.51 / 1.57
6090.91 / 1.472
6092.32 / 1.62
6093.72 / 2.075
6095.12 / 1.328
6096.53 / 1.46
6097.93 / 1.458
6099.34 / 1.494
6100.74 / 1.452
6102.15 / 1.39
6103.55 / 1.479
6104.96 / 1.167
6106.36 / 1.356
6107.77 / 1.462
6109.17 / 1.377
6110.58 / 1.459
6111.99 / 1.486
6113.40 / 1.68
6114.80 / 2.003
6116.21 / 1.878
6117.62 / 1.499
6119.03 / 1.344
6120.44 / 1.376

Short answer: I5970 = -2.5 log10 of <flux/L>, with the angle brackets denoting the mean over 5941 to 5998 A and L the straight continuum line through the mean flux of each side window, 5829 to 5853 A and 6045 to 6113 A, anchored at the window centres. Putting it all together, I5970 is 0.04 mag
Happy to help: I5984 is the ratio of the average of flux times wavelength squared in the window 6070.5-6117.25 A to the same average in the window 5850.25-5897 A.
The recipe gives 1.18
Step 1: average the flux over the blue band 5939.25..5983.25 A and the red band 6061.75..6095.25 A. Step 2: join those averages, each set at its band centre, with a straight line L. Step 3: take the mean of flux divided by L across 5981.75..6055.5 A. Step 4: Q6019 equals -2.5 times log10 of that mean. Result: 0.08 mag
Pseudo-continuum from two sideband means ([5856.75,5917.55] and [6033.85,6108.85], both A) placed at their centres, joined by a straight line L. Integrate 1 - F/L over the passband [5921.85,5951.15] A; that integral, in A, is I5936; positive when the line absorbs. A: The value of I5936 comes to -1.5 A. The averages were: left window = 1.39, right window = 1.47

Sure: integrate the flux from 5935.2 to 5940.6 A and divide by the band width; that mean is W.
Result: 1.46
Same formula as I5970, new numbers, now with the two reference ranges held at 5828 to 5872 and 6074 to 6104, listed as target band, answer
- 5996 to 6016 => 0.125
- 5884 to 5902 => 0.232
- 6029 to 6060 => 0.179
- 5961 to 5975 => 0.220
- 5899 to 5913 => 0.147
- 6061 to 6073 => -0.020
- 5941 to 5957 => 0.051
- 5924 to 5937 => 0.020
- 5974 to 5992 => -0.004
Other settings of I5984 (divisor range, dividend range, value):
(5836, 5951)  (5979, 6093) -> 1.06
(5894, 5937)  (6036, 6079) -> 1.05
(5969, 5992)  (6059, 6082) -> 1.12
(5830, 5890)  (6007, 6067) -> 1.01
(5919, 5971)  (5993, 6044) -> 1.00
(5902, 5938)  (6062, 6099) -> 1.17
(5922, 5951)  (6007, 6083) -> 1.02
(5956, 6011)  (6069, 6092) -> 1.16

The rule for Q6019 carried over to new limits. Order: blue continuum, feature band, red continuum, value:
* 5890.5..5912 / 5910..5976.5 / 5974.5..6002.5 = -0.02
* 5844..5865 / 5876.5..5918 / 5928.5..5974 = 0.10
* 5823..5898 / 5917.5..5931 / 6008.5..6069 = -0.03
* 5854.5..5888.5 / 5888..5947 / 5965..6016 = 0.05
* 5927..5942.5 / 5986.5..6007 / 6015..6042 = 0.06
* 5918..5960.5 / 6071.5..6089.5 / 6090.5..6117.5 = -0.07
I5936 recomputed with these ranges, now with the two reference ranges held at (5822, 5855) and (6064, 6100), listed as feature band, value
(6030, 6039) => 0.50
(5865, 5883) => 0.41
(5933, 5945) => 0.66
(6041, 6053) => 3.42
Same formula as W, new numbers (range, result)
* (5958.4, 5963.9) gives 1.3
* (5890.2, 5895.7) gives 1.21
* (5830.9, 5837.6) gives 1.53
